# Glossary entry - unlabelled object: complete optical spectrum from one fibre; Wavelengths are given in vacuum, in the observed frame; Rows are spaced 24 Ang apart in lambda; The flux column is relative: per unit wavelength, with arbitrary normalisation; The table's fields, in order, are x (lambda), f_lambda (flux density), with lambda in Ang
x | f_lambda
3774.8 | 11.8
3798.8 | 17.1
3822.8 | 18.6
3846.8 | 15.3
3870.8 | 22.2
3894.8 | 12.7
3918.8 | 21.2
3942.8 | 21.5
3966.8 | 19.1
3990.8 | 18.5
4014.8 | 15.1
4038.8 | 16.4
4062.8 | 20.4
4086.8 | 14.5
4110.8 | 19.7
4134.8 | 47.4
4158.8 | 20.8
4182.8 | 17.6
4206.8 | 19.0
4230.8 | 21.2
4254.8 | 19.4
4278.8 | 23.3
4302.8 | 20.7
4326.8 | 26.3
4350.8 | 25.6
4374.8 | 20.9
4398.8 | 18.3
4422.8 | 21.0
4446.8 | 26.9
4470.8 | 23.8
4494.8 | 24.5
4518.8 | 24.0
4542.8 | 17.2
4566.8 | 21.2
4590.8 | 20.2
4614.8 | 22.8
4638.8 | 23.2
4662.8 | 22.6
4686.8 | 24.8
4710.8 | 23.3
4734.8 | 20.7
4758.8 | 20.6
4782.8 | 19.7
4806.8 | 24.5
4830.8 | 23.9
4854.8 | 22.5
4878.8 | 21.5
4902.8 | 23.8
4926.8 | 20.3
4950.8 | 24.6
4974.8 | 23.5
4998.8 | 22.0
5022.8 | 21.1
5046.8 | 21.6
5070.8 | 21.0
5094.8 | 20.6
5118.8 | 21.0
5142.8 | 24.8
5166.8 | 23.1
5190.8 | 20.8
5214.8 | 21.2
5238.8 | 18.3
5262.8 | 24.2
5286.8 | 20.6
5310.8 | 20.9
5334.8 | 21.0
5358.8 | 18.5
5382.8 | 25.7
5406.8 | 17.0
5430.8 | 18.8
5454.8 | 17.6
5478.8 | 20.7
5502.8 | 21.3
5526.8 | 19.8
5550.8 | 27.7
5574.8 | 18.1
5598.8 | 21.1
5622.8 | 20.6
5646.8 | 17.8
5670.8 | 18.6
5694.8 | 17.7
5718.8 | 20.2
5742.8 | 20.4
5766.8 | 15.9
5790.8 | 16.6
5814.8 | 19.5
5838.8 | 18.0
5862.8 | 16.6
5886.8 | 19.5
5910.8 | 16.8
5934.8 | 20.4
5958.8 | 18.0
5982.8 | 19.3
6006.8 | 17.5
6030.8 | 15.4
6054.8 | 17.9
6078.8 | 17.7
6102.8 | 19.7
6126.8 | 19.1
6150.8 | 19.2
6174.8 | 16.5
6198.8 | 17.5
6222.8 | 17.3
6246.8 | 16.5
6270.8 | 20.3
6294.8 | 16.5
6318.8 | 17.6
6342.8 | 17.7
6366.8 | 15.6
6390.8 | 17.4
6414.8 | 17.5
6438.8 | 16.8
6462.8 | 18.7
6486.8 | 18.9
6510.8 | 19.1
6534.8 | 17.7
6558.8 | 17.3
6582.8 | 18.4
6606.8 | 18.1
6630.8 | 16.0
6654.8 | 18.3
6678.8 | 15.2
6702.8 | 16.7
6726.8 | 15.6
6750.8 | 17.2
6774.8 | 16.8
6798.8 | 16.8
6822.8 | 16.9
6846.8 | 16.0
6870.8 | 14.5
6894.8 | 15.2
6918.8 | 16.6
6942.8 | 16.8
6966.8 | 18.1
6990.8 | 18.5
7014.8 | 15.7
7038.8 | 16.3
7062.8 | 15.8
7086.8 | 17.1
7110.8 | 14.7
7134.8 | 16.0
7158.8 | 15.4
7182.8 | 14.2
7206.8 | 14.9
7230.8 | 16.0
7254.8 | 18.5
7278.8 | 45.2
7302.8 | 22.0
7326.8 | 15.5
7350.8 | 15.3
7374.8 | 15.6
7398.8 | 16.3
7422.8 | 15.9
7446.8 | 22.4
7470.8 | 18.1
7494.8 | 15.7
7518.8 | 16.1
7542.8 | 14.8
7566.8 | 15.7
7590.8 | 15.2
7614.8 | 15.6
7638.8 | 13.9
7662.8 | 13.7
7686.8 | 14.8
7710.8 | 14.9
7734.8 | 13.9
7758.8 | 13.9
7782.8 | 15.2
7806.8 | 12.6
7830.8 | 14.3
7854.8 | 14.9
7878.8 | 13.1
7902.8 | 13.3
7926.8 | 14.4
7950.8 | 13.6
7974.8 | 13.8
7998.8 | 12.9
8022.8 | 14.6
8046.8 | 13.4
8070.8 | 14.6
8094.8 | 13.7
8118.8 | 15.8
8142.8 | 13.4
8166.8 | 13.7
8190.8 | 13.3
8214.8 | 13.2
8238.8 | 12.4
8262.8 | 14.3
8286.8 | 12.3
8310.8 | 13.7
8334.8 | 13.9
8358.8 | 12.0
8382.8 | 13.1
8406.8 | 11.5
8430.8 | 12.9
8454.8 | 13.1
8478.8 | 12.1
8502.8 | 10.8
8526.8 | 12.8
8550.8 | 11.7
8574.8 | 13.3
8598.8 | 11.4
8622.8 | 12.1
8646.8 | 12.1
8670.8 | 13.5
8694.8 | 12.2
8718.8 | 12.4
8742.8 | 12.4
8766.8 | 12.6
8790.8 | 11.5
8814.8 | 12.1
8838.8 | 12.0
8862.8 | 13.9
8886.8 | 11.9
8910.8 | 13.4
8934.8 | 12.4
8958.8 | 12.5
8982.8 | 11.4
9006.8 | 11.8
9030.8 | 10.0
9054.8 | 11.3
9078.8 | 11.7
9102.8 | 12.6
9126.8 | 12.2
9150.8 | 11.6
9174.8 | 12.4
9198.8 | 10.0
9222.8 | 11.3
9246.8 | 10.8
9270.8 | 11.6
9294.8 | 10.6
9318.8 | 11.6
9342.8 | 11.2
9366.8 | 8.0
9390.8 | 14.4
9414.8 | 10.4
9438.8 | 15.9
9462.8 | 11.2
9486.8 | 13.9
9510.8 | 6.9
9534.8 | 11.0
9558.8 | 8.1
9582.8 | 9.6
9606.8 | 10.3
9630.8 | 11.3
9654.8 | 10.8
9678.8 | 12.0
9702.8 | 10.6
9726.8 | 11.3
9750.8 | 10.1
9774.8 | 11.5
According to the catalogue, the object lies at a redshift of 0.11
